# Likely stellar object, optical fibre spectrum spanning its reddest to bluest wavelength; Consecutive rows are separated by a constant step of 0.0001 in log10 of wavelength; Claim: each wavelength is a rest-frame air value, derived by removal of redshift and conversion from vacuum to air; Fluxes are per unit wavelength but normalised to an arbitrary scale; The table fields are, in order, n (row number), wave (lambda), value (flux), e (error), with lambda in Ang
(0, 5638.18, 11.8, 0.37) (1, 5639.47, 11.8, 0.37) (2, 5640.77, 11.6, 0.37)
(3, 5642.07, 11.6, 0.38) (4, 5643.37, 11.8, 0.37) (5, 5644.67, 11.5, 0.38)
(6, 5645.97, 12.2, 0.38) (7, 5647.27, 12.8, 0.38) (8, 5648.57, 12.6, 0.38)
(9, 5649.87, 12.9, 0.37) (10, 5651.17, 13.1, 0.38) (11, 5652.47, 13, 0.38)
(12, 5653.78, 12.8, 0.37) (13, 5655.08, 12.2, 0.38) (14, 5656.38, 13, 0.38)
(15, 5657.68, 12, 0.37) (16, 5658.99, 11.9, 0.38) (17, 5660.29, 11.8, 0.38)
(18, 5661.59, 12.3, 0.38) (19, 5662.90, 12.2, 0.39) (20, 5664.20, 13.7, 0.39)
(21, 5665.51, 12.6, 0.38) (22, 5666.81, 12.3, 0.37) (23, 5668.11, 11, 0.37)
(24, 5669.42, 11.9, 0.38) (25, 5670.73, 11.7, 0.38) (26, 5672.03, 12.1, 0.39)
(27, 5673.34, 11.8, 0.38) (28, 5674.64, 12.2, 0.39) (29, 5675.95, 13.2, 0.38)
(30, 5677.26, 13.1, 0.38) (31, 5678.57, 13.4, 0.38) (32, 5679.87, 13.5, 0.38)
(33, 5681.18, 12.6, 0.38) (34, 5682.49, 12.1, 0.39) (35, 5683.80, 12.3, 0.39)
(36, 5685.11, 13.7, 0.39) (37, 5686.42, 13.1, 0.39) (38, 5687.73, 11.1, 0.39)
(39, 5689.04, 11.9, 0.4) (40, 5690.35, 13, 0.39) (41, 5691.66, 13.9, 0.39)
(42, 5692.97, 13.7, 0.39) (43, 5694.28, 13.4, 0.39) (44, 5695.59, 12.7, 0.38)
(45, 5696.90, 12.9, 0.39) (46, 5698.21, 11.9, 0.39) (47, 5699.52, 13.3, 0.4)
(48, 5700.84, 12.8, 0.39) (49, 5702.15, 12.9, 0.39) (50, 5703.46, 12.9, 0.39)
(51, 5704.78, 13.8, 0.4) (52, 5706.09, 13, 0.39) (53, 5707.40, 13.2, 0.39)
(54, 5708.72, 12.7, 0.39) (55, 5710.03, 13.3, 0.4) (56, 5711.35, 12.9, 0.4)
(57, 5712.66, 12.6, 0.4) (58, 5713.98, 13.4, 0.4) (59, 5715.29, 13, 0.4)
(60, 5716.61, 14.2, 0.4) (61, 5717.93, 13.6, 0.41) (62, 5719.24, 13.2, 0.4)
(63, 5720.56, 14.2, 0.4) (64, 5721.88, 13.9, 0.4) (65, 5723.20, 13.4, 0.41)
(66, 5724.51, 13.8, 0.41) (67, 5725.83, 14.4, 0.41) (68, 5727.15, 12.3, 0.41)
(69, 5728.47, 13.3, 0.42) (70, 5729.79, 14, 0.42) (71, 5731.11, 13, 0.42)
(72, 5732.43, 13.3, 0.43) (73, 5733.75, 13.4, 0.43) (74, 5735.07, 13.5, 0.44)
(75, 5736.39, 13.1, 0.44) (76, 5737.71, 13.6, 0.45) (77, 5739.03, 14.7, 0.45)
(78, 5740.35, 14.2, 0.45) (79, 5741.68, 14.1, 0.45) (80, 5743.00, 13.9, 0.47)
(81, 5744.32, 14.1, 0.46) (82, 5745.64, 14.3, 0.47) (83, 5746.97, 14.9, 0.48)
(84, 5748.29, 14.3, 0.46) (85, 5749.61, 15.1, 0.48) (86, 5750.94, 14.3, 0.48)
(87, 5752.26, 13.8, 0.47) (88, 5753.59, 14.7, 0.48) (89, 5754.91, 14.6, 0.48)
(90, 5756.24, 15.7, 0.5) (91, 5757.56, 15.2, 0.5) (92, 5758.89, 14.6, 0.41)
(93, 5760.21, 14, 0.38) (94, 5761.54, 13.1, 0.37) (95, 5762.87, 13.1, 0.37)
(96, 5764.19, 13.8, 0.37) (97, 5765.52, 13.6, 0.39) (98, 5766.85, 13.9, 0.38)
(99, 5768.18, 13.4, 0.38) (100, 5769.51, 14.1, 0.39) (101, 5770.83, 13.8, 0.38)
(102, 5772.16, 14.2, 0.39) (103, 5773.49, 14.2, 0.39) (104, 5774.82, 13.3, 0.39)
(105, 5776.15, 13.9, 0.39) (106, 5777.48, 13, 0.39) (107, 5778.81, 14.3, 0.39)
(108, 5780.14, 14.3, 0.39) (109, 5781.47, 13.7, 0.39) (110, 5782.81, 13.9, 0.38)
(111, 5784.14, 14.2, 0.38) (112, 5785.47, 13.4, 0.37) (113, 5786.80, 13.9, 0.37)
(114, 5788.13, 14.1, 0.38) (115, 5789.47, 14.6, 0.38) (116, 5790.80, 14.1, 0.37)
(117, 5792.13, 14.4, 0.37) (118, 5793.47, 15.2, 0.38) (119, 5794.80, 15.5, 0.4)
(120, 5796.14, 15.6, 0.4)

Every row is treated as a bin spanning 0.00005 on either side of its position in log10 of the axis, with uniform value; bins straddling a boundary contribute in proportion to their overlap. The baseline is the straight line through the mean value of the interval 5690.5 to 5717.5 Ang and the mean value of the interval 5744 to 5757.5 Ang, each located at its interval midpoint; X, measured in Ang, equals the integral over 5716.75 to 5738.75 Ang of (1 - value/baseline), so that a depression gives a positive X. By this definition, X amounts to 0.5 Ang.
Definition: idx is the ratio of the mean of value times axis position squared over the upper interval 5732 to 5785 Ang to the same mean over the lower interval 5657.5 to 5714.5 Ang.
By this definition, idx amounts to 1.13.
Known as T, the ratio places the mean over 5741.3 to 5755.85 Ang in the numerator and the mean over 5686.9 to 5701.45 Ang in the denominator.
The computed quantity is 1.13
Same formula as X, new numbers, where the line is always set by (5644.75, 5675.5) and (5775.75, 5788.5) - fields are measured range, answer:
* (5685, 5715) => -0.3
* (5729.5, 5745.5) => -0.5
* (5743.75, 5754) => -0.7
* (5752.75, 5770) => -0.7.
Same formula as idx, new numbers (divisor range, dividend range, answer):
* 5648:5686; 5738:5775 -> 1.17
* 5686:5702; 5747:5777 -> 1.13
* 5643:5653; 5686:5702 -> 1.04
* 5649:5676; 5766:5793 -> 1.18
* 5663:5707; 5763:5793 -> 1.13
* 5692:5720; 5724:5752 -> 1.07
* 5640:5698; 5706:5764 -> 1.13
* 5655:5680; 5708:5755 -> 1.14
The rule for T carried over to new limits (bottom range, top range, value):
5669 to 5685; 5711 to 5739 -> 1.07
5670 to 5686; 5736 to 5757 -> 1.14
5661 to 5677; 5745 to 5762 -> 1.18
